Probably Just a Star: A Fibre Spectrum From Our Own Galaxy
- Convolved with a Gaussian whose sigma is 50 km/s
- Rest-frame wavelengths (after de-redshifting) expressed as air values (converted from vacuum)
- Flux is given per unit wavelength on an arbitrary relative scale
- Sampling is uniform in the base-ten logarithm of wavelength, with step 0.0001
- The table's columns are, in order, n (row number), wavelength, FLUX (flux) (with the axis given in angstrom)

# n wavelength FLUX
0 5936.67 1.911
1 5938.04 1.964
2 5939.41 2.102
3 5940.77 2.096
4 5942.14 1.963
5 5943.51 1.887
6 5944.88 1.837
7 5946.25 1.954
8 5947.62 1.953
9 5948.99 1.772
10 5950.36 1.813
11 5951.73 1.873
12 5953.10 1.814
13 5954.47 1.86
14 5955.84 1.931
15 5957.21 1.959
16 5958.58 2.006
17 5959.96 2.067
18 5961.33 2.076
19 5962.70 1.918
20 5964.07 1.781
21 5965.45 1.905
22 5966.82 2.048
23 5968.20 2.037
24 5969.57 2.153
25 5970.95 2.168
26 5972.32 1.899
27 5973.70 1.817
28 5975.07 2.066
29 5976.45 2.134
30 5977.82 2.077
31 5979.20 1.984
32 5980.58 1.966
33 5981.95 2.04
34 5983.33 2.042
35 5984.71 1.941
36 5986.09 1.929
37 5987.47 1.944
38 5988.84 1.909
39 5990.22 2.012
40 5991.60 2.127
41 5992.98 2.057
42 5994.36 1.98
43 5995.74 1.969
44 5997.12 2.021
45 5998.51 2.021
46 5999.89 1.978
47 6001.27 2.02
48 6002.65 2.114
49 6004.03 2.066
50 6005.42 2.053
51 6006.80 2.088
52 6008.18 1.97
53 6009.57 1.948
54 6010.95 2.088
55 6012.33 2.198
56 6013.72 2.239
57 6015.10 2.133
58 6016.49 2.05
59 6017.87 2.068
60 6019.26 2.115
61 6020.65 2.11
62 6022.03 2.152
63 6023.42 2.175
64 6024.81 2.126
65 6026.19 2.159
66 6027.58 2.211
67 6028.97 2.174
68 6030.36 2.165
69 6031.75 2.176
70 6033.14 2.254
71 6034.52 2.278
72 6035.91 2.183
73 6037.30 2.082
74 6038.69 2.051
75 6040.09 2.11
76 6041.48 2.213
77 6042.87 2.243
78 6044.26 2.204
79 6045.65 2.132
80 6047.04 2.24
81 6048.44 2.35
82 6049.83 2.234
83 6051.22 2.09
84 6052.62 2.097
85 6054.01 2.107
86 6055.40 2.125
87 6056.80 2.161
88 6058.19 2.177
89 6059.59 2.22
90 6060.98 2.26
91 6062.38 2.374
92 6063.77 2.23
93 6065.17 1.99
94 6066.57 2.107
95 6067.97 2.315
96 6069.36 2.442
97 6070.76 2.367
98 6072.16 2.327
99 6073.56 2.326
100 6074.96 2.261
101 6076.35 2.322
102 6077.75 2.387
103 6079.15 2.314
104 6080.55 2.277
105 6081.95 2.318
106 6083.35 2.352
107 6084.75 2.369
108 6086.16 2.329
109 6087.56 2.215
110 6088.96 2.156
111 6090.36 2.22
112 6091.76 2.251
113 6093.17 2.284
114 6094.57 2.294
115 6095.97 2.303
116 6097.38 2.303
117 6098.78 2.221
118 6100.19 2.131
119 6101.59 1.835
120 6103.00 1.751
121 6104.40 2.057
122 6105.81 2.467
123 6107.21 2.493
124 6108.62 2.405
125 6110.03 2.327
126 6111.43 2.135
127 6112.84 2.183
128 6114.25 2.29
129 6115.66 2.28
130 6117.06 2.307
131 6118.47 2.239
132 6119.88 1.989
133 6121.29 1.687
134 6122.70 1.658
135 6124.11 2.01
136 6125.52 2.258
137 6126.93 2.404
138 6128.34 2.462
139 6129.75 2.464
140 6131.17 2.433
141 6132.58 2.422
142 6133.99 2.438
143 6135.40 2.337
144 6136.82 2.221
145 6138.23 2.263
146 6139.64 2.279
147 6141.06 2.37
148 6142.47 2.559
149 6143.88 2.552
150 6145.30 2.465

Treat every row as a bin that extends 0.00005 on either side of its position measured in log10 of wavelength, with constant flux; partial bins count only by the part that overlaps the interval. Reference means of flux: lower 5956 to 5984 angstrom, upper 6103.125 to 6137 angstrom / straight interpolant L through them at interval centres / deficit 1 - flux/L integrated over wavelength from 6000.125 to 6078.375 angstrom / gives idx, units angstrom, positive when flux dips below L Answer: -2.2 angstrom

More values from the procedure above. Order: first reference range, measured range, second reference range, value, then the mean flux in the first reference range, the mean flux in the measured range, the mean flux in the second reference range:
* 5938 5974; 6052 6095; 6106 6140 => -1.9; 1.95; 2.26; 2.25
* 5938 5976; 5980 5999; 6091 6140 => 0.1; 1.96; 2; 2.22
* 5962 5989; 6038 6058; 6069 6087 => 0.6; 1.99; 2.17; 2.33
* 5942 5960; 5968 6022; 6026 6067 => -0.3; 1.9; 2.04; 2.18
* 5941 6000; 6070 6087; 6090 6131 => -1.4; 1.97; 2.33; 2.2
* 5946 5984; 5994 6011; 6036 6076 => 0.4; 1.97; 2.02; 2.21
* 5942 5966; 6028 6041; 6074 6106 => -0.4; 1.91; 2.16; 2.23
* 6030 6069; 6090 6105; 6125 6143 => 1.0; 2.19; 2.15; 2.38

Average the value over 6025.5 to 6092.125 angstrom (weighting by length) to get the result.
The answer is 2.23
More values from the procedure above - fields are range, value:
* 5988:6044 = 2.1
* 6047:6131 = 2.23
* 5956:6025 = 2.03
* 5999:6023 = 2.08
